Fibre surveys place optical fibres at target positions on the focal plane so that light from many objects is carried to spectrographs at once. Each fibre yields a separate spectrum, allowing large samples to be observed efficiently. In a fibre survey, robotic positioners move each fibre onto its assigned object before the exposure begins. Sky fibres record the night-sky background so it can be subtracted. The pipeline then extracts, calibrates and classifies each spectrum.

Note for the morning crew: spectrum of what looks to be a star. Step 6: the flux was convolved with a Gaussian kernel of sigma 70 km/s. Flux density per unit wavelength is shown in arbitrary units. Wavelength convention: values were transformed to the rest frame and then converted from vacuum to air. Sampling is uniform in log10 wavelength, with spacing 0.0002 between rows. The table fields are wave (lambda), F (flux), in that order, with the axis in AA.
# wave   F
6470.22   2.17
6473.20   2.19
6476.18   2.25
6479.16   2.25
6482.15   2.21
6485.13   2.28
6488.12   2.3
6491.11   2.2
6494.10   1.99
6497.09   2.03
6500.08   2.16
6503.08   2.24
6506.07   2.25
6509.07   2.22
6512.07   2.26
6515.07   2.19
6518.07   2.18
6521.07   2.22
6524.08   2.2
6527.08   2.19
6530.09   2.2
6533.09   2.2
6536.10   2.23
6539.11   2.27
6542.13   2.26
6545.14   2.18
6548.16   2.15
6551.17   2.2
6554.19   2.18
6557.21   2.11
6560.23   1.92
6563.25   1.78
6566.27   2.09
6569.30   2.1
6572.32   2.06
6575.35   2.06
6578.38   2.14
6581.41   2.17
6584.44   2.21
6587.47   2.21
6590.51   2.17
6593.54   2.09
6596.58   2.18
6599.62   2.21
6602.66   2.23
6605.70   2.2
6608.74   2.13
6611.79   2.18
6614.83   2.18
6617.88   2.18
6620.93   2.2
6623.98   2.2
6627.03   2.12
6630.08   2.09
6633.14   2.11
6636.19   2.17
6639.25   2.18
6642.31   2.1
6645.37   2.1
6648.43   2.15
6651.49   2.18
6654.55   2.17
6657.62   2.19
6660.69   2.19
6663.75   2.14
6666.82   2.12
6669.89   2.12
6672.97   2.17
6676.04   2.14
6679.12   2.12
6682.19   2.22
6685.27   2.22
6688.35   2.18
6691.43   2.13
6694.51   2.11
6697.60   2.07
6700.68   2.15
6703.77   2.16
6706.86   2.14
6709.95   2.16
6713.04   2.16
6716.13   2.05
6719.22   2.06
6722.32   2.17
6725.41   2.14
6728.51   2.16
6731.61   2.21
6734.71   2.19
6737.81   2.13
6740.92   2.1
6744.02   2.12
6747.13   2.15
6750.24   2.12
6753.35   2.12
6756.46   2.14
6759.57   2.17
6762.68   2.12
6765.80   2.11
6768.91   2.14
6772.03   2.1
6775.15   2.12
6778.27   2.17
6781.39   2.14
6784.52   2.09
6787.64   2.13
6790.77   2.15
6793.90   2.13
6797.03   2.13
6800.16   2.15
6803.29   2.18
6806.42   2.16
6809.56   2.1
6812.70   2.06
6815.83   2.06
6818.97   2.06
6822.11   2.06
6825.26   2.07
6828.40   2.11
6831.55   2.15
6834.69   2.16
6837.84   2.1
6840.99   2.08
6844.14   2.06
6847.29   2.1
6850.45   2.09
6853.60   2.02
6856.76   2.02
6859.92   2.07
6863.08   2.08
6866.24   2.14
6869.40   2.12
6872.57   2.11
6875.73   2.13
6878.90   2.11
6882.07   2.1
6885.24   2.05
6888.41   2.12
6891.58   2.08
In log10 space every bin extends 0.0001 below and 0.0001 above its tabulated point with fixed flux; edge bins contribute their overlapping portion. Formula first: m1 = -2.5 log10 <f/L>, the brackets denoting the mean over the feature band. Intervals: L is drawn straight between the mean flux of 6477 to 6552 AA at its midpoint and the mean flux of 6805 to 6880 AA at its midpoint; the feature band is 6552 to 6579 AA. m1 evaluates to 0.070 mag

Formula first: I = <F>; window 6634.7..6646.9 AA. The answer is 2.14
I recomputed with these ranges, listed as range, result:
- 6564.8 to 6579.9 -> 2.09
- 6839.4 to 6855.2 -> 2.07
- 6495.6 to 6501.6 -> 2.09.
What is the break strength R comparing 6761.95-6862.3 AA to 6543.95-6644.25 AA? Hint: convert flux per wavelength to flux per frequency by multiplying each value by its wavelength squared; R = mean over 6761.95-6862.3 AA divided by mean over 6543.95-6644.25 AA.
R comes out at 1.05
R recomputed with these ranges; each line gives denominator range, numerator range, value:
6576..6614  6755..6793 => 1.03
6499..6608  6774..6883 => 1.06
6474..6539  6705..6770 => 1.04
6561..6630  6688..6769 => 1.04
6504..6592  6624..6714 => 1.03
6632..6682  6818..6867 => 1.02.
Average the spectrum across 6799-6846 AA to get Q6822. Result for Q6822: 2.1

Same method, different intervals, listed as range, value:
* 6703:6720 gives 2.12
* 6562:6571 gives 2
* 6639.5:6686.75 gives 2.16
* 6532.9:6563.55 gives 2.15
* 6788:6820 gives 2.12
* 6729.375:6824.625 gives 2.13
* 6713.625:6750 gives 2.13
